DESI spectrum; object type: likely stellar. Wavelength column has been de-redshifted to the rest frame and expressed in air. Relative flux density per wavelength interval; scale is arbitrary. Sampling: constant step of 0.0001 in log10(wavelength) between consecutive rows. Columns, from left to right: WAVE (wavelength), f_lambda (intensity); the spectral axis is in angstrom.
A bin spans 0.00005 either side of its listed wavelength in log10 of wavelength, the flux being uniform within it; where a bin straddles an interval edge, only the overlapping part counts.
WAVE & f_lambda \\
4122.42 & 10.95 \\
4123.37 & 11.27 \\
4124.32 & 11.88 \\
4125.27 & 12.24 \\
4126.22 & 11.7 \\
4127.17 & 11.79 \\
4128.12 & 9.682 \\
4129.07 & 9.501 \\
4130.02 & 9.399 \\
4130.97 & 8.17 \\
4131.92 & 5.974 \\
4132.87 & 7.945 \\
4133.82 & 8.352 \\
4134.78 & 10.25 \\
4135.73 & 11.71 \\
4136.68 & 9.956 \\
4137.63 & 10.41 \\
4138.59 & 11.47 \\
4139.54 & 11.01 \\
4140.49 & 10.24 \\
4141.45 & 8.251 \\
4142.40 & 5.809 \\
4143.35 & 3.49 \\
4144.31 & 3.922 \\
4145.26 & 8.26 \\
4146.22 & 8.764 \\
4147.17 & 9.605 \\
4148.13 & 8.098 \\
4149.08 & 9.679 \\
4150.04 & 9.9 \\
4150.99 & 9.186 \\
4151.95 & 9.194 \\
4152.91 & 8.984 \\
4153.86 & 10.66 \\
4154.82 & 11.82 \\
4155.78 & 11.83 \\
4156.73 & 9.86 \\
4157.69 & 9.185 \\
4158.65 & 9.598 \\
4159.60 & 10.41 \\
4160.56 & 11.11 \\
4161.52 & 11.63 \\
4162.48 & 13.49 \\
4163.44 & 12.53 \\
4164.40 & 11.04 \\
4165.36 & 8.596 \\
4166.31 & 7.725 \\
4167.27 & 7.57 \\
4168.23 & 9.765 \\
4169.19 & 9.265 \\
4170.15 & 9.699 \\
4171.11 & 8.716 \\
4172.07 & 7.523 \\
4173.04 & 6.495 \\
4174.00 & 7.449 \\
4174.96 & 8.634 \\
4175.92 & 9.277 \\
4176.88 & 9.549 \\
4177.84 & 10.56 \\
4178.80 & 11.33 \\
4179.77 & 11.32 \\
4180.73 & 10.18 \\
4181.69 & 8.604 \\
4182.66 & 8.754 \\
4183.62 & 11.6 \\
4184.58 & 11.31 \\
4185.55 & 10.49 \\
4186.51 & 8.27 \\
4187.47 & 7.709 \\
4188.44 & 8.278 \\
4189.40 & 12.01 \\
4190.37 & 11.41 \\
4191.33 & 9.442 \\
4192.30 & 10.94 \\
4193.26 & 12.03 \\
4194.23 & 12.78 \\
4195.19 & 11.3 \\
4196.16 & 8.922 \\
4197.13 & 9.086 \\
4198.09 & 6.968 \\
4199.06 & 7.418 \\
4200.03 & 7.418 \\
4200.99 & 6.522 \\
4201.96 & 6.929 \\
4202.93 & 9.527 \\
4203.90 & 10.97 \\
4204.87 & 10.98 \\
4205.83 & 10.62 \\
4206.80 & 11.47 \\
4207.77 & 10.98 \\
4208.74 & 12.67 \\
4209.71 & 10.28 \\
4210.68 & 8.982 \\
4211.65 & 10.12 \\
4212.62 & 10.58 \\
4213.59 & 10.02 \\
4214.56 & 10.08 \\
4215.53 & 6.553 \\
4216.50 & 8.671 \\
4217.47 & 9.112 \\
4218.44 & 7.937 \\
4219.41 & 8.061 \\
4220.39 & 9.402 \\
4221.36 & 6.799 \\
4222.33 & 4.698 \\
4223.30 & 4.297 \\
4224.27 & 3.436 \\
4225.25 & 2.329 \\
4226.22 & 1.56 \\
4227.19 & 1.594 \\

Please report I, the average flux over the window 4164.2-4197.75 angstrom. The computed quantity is 9.63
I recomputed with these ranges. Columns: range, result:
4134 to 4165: 9.71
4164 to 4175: 8.52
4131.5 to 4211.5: 9.55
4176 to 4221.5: 9.7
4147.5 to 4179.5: 9.72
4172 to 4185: 9.52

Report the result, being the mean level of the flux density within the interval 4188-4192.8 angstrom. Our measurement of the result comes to 10.5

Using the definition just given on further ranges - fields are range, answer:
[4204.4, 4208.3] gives 11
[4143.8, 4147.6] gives 7.58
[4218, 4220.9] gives 8.45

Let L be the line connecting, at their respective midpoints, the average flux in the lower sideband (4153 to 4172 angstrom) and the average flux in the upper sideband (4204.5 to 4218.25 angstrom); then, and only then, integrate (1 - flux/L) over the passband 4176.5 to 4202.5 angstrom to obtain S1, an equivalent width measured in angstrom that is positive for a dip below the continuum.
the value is 1.1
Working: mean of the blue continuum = 10.2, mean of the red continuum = 10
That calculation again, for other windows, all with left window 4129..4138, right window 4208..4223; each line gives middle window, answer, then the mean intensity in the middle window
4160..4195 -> -3.6 angstrom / 9.93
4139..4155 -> 0.9 angstrom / 8.59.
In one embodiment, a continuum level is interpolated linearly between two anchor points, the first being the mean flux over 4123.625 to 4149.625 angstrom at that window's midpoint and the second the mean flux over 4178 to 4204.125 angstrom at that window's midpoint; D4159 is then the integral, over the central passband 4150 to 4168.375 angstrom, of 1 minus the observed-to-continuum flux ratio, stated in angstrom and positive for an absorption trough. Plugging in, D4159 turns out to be -1.6 angstrom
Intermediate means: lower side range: 9.19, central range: 10.2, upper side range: 9.68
